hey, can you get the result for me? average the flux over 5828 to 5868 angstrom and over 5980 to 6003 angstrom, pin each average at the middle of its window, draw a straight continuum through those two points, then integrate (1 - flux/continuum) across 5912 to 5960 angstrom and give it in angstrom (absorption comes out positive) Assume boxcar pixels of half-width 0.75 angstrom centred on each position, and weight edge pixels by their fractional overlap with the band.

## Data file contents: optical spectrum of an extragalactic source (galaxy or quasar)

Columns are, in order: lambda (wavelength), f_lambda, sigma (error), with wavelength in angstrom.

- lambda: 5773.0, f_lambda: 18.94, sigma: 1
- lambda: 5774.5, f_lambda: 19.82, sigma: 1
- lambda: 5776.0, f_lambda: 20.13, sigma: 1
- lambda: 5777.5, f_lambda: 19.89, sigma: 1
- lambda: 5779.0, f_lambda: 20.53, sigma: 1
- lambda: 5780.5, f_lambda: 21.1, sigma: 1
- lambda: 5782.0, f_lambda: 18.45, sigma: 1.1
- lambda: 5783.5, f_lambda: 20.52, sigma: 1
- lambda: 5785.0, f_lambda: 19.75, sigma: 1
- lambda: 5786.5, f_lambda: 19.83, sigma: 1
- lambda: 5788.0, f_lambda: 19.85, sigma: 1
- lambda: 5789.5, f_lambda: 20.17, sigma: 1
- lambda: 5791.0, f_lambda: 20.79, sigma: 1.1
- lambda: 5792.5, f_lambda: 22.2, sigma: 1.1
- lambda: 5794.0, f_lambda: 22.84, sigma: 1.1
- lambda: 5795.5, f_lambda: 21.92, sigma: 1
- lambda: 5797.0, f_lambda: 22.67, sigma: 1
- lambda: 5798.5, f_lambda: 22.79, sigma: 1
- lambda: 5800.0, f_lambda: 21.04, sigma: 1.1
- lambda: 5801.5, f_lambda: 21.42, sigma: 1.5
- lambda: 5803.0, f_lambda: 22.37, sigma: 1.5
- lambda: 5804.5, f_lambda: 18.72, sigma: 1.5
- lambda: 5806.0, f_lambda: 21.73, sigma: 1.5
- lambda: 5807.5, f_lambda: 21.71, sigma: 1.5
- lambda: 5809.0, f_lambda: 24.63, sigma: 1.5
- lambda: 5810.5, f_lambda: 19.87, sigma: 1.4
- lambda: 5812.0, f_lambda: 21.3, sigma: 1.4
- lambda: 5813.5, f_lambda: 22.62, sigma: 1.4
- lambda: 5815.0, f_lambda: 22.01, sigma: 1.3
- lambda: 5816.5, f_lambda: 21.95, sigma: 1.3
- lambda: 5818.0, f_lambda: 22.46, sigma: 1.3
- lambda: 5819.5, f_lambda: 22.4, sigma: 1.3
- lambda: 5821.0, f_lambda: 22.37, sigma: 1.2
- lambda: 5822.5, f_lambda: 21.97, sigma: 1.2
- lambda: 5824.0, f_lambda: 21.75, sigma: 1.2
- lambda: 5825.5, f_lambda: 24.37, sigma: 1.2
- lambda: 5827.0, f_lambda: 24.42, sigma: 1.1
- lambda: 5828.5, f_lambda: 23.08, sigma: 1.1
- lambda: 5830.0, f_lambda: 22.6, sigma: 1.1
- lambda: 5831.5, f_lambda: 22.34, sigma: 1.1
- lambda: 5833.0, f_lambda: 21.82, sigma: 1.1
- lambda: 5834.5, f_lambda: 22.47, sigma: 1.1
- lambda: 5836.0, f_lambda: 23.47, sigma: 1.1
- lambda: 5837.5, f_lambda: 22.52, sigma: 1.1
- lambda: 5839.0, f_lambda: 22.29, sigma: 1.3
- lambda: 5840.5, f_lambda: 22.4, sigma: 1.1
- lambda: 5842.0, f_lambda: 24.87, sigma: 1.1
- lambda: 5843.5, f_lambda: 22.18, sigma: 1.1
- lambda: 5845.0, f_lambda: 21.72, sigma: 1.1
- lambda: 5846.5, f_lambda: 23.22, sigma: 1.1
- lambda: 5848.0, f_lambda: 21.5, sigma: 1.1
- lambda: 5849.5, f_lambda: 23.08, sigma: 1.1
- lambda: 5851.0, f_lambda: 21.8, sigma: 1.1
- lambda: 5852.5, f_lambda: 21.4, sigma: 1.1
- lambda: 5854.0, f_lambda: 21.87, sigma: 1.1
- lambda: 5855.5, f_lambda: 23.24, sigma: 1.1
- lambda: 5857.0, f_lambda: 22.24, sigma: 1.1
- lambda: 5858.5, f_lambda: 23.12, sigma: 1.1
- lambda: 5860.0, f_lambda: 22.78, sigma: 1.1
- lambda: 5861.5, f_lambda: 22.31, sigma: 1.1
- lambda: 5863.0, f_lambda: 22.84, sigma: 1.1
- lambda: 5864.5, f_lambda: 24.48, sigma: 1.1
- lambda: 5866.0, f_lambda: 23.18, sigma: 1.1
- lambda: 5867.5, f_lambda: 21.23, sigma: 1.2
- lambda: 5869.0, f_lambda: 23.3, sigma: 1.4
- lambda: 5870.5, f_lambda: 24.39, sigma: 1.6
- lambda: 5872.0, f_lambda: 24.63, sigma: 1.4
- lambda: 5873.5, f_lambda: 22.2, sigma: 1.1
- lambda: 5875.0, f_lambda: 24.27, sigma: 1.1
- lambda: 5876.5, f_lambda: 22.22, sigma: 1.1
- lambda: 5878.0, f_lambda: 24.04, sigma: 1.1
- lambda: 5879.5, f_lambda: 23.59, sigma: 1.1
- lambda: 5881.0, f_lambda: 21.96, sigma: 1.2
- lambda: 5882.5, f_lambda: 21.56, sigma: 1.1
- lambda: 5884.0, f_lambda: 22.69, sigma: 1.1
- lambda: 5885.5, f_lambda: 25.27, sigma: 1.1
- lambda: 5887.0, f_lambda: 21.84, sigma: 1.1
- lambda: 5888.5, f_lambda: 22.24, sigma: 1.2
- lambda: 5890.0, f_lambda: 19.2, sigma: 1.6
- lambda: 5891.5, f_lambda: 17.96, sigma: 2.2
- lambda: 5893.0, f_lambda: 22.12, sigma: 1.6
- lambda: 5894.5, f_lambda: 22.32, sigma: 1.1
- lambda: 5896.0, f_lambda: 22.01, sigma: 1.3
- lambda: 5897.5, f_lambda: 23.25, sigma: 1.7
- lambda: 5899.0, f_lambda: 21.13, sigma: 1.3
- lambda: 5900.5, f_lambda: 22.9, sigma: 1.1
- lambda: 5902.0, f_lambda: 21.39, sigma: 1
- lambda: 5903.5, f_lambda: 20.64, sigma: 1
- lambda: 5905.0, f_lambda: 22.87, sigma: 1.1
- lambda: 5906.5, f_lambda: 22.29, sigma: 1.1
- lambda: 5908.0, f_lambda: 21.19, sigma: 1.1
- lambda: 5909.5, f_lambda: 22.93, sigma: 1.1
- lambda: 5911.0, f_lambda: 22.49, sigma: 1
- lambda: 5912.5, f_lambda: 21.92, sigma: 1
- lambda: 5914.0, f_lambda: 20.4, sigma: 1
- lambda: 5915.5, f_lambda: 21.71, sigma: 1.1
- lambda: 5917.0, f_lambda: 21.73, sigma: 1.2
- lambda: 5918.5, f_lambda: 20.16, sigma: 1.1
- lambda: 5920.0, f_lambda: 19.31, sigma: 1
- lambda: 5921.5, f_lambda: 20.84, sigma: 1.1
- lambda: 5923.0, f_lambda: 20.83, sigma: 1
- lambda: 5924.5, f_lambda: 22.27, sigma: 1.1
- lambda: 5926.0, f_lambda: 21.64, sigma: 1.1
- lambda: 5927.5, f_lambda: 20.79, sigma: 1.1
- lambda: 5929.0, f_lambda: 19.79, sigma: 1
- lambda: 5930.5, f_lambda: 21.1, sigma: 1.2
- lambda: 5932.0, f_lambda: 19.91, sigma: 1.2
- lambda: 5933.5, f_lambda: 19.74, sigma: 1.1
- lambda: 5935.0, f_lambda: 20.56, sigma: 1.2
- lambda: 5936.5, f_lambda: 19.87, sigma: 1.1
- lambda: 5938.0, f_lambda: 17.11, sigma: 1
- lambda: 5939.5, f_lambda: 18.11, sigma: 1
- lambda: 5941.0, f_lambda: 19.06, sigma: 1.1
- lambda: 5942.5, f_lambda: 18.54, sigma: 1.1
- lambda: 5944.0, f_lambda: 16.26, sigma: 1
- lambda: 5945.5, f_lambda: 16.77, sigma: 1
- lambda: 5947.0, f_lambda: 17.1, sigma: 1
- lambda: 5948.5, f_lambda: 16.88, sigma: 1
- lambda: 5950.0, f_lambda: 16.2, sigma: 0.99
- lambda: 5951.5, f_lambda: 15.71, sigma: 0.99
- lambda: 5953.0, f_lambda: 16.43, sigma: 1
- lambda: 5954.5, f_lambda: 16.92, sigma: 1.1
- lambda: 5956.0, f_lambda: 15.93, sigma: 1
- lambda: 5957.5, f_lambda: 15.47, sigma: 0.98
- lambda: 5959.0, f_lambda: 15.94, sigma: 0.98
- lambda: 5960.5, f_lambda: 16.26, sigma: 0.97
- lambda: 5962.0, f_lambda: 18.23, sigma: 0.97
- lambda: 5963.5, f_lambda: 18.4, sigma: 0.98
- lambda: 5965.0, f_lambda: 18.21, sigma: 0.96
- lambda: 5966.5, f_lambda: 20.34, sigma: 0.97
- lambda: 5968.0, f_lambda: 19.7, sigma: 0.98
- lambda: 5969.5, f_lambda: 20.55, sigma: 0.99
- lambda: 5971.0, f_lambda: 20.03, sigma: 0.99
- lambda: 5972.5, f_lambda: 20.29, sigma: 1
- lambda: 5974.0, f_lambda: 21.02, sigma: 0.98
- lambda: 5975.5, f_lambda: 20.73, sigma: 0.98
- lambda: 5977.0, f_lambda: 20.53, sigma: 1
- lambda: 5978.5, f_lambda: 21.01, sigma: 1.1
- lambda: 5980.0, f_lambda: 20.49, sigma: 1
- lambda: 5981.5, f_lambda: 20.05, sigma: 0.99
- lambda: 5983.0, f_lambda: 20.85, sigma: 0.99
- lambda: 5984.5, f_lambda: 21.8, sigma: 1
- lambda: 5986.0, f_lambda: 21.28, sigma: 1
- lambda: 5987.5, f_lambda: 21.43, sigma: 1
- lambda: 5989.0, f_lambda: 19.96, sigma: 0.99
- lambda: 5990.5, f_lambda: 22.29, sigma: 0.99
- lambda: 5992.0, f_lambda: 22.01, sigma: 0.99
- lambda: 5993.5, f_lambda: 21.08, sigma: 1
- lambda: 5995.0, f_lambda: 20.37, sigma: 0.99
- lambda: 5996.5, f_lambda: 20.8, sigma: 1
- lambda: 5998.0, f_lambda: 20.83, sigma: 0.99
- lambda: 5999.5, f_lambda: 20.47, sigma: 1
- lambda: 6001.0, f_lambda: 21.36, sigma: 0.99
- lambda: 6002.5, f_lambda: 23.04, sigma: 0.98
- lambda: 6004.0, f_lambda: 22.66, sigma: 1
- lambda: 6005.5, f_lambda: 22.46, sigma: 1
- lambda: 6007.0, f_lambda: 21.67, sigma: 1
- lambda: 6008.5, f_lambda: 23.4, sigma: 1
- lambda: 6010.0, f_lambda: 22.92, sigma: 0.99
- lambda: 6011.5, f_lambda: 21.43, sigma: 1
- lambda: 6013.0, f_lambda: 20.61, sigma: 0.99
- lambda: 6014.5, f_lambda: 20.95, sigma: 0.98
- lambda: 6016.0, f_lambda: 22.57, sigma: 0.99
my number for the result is 6.3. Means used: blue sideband 22.6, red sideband 21.1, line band 18.9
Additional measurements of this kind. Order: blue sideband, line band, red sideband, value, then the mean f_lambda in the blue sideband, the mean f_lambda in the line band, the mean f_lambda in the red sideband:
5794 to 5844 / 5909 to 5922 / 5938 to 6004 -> -0.5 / 22.3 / 21.3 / 19.3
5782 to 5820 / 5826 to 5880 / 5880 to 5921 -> -3.3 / 21.4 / 22.9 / 21.7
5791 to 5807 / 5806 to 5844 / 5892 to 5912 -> -1.3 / 21.7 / 22.5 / 22.1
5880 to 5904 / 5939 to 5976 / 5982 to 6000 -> 5.9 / 21.8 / 17.9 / 21.1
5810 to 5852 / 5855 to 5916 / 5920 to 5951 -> -4.9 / 22.5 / 22.4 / 19.1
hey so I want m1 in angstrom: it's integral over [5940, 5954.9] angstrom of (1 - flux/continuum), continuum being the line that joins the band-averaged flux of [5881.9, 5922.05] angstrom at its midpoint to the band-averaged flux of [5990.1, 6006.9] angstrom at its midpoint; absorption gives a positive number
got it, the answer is 3.2 angstrom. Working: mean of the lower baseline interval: 21.6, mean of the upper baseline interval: 21.6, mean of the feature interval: 17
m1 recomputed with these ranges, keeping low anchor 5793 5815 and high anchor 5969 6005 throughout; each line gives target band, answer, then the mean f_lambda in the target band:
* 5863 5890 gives -1.9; 23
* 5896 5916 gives -0.5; 21.9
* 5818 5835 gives -0.7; 22.7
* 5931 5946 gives 1.8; 18.7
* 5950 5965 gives 3.2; 16.6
